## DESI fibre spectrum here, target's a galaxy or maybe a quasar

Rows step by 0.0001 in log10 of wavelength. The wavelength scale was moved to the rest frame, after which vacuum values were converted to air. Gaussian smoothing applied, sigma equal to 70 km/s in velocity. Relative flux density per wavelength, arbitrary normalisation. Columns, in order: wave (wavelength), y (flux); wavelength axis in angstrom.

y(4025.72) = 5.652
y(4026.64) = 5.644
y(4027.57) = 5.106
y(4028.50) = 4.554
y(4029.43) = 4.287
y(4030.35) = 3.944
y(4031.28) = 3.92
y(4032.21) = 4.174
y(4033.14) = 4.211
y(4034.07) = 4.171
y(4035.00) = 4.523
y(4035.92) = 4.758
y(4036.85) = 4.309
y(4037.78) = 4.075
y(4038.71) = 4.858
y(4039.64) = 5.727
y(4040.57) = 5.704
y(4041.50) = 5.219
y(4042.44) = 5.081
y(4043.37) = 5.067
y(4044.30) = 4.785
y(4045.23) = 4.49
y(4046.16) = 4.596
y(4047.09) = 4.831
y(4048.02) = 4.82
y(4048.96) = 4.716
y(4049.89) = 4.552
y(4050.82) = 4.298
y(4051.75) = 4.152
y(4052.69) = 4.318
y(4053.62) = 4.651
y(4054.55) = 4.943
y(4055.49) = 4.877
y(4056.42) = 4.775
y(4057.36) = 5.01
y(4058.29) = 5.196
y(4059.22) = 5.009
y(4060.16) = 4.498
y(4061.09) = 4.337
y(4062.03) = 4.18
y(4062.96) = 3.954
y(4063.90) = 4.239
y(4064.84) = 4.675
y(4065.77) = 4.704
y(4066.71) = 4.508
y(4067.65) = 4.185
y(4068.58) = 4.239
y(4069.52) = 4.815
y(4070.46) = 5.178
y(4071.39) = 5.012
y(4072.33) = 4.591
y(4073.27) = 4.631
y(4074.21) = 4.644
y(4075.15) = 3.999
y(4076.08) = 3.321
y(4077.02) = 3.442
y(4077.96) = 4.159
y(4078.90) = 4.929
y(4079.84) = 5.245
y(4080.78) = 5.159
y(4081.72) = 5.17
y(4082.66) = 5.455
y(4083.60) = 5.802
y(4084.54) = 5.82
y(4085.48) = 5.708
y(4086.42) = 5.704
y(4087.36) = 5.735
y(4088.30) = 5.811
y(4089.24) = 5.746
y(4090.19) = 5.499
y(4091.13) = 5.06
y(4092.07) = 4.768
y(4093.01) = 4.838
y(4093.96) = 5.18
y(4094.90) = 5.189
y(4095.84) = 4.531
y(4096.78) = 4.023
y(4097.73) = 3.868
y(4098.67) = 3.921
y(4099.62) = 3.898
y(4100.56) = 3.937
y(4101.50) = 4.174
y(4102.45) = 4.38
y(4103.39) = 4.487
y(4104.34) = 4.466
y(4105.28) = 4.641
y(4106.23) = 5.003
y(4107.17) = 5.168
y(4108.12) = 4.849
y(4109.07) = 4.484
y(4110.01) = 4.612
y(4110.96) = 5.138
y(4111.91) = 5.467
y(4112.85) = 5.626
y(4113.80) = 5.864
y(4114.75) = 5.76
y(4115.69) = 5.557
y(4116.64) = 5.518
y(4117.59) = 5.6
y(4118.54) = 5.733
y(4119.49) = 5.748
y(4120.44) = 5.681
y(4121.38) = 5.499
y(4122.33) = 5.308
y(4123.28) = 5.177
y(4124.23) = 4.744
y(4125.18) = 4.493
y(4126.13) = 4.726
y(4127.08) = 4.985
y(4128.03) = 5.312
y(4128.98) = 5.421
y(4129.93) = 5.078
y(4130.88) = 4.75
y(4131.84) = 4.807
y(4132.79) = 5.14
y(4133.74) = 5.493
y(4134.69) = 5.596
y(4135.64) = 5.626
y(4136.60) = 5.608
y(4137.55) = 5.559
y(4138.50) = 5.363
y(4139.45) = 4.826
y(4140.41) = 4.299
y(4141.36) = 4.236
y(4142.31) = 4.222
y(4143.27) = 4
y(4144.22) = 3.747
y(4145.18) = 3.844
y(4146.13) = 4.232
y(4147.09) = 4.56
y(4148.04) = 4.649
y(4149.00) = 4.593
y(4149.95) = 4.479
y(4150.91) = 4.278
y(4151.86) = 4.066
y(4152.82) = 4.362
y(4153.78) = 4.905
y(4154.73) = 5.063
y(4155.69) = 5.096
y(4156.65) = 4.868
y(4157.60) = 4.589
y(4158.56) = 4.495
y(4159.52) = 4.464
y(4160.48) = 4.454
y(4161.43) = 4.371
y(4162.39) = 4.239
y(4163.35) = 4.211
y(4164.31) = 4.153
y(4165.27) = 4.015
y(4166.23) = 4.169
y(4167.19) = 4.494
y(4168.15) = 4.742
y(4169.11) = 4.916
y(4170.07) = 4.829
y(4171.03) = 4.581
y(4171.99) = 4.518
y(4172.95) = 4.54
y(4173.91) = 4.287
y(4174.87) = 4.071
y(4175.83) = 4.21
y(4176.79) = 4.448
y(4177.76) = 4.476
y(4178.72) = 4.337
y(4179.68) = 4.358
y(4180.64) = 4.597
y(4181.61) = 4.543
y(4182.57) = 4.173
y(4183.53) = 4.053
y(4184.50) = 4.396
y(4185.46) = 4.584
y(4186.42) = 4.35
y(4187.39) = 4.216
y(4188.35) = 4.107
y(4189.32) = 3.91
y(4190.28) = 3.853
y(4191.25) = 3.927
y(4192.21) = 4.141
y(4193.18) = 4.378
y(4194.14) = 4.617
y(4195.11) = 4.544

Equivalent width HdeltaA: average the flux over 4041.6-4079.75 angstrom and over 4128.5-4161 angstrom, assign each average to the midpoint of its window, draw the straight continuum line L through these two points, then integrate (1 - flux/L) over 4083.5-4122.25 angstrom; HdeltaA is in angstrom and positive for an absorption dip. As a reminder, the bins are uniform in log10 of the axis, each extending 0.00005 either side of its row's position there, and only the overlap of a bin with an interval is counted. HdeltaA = -3.6 angstrom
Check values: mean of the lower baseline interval 4.57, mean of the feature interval 5.08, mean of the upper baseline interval 4.73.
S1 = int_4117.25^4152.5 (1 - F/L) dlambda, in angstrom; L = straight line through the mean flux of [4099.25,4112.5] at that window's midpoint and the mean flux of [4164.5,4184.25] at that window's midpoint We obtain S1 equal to -2.7 angstrom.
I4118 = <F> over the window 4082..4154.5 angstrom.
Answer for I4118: 4.95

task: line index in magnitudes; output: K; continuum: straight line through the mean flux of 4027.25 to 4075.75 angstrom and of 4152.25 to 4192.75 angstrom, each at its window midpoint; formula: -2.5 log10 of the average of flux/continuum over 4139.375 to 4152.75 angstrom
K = 0.04 mag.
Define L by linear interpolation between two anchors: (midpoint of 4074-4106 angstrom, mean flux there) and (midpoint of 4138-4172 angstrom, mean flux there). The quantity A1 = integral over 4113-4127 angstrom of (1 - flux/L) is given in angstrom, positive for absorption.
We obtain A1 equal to -2.2 angstrom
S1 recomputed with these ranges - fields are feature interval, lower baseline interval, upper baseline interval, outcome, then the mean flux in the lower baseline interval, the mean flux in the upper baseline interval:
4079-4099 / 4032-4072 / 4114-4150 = -1.39 angstrom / 4.66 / 5.01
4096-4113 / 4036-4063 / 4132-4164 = 0.53 angstrom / 4.74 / 4.65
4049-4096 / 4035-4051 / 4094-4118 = 0.05 angstrom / 4.82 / 4.81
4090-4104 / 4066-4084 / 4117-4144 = 0.96 angstrom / 4.65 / 5.1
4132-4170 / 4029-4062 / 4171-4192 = -2.16 angstrom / 4.65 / 4.29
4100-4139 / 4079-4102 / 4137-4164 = -3.08 angstrom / 5.01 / 4.5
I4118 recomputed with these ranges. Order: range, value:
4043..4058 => 4.68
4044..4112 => 4.72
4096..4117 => 4.76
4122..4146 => 4.88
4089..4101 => 4.63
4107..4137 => 5.27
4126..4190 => 4.57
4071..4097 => 4.98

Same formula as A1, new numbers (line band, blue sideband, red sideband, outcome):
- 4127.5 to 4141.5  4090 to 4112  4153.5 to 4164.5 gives -1.71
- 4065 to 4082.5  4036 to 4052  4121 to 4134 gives 1.12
